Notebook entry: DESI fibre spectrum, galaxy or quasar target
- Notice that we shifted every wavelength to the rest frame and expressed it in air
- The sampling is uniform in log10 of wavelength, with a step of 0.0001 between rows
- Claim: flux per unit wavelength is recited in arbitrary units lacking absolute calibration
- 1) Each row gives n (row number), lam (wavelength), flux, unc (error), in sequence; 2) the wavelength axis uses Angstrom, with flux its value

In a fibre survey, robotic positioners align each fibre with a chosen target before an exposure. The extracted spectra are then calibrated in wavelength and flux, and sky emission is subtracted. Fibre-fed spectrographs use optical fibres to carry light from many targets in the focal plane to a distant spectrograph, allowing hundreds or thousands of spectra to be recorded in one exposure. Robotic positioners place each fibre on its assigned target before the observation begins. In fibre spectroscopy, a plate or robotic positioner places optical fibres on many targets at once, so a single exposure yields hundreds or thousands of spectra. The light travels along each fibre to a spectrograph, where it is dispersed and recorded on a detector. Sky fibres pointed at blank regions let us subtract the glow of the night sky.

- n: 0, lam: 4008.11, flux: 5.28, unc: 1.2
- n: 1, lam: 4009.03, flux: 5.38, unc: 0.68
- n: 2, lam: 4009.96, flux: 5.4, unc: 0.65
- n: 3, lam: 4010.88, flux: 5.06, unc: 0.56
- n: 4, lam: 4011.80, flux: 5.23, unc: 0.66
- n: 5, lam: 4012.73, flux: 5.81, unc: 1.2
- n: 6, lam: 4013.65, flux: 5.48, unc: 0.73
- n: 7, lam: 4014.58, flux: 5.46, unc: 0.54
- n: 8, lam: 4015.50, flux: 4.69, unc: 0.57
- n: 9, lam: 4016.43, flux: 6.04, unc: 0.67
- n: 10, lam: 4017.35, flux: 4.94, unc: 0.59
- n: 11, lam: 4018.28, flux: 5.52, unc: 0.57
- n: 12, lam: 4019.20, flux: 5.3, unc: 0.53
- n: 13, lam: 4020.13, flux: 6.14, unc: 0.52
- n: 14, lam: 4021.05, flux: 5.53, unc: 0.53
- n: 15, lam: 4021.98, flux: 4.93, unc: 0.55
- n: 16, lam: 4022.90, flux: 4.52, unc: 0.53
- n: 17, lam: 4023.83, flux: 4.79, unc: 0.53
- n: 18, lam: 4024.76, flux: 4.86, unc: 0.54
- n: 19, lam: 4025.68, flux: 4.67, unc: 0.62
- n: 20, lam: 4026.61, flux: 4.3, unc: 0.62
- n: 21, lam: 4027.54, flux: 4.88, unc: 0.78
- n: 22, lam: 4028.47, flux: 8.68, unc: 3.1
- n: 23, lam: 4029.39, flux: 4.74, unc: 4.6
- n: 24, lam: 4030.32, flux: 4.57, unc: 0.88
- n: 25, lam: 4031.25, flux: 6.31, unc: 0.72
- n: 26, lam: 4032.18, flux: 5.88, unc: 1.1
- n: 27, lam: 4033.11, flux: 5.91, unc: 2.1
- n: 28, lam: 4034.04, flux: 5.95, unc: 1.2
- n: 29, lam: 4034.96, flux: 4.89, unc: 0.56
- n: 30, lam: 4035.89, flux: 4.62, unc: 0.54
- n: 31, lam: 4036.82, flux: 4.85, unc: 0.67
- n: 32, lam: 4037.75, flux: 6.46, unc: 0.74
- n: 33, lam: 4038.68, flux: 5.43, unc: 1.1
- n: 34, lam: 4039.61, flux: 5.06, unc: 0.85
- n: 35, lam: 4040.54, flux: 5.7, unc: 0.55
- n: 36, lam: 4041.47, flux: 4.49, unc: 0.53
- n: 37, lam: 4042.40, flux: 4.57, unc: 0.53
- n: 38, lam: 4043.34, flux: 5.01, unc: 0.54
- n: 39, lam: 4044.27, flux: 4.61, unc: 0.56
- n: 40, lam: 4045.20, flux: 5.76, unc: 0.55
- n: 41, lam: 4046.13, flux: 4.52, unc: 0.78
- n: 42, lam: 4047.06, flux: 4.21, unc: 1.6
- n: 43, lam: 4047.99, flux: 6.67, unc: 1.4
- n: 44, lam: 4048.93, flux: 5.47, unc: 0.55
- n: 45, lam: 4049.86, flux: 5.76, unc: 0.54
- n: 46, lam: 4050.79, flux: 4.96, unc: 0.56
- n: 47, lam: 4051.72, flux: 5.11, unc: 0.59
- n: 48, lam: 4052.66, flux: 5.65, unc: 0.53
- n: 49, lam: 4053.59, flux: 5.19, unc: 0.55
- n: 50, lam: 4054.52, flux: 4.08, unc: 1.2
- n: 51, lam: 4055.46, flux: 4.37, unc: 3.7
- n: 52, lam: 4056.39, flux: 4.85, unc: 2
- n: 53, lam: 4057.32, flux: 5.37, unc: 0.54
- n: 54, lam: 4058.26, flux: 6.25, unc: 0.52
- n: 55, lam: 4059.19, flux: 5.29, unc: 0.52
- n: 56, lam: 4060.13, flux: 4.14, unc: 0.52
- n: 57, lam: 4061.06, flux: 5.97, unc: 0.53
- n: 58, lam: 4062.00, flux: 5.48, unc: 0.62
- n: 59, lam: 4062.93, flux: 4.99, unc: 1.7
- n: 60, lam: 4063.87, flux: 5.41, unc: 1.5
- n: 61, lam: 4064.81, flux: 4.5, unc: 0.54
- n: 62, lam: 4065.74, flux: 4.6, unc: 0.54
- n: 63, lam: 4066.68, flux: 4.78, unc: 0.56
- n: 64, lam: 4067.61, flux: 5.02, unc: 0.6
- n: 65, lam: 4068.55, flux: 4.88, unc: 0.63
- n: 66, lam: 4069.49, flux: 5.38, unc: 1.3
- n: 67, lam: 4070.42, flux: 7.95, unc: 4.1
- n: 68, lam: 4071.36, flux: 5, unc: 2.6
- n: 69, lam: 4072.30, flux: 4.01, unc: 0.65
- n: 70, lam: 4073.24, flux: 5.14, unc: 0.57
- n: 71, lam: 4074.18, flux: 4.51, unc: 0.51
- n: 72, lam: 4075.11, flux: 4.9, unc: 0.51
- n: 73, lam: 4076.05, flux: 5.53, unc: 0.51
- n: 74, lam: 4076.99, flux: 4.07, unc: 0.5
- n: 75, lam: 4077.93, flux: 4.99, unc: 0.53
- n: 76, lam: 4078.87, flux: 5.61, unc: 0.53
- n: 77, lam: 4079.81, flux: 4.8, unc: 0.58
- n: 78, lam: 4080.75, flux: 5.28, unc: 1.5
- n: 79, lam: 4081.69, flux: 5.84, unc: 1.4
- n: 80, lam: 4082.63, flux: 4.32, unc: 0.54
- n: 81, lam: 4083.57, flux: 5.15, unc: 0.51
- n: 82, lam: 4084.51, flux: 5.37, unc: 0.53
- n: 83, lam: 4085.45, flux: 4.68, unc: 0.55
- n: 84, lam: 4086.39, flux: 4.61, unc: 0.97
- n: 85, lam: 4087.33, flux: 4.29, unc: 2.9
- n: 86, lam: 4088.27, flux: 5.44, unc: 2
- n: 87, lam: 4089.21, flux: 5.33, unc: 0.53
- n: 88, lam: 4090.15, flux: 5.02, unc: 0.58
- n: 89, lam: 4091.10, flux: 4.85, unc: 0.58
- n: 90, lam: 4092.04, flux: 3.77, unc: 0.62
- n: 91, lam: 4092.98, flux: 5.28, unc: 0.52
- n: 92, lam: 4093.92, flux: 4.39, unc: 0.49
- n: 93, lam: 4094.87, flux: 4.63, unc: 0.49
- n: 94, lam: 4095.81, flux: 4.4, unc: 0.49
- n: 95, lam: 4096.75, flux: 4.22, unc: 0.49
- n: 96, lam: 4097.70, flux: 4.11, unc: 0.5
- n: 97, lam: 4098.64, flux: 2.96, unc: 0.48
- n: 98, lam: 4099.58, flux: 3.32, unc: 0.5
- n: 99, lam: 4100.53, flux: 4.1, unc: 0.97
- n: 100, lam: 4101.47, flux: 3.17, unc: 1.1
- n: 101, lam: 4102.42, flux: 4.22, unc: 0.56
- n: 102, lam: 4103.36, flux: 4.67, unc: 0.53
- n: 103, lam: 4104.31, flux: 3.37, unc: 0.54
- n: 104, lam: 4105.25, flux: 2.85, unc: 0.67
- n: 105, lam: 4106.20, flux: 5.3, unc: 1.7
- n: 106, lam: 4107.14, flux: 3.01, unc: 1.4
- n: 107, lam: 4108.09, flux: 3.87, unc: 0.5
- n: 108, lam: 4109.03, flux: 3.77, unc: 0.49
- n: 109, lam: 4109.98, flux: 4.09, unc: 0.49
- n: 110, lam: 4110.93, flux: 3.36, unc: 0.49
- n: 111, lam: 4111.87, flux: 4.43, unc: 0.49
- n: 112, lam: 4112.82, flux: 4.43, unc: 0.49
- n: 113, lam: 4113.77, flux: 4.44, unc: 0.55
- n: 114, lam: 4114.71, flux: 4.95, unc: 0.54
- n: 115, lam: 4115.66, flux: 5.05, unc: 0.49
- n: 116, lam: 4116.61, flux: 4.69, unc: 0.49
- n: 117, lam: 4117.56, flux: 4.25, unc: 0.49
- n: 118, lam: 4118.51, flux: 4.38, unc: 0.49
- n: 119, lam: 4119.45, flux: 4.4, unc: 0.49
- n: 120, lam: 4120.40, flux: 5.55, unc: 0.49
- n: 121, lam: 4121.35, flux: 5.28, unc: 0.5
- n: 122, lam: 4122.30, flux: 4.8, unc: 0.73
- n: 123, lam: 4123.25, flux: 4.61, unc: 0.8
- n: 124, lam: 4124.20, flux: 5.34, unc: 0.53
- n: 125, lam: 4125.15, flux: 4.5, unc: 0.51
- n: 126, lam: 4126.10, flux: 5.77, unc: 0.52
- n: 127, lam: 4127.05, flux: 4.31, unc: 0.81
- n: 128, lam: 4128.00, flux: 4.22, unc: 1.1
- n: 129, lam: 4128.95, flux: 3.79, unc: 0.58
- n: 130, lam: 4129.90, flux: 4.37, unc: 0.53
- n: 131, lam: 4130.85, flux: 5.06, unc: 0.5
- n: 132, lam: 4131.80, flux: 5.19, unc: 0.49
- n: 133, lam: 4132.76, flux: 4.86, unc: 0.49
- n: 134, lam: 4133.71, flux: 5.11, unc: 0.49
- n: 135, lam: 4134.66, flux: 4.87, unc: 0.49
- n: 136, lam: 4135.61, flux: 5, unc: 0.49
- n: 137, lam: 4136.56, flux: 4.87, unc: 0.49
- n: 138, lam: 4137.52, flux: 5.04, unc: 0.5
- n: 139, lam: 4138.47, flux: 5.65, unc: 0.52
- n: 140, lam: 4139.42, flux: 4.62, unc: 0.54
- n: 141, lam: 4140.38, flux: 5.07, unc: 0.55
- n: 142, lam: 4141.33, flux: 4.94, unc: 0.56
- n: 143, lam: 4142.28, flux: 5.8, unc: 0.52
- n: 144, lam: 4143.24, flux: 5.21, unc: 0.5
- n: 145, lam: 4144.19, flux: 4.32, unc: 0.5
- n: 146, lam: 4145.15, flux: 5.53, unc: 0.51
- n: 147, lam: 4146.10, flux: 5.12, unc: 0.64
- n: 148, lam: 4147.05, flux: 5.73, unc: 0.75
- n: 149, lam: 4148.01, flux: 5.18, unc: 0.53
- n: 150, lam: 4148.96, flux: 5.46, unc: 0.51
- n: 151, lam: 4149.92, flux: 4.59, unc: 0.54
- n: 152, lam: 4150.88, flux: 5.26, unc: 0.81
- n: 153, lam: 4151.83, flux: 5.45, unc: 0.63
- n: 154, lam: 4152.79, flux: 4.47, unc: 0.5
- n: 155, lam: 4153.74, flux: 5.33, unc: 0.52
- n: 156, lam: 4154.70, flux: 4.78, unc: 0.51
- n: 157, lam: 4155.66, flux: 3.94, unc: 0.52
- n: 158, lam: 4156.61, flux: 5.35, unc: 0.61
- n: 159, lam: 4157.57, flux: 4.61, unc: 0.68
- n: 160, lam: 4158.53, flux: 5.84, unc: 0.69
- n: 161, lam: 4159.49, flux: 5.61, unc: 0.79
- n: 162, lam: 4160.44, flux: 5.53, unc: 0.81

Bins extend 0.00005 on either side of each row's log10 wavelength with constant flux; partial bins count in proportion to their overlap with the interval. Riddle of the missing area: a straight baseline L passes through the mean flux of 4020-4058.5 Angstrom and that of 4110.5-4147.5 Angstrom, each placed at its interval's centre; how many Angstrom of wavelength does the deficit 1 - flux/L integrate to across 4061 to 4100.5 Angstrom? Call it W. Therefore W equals 1.6 Angstrom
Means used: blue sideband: 5.24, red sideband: 4.85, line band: 4.85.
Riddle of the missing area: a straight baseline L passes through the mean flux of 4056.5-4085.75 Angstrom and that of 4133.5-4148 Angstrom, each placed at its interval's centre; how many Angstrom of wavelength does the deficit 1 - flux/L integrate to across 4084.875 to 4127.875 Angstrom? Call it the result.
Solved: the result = 6.1 Angstrom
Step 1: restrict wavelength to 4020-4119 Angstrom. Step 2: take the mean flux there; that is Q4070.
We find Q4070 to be 4.87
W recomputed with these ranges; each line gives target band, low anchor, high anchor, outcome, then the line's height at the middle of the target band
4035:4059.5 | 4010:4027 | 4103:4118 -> -1.5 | 4.87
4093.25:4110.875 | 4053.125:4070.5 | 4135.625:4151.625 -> 4.2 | 5.14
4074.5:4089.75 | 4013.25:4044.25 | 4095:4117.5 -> -2.0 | 4.44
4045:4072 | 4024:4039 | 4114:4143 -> 0.3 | 5.27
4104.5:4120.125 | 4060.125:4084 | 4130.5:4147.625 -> 2.8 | 5.11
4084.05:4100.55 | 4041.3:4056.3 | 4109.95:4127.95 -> 1.1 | 4.81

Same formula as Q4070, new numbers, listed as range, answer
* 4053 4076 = 5.1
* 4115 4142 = 4.85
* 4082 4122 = 4.38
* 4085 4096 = 4.73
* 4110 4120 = 4.43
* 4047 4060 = 5.23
